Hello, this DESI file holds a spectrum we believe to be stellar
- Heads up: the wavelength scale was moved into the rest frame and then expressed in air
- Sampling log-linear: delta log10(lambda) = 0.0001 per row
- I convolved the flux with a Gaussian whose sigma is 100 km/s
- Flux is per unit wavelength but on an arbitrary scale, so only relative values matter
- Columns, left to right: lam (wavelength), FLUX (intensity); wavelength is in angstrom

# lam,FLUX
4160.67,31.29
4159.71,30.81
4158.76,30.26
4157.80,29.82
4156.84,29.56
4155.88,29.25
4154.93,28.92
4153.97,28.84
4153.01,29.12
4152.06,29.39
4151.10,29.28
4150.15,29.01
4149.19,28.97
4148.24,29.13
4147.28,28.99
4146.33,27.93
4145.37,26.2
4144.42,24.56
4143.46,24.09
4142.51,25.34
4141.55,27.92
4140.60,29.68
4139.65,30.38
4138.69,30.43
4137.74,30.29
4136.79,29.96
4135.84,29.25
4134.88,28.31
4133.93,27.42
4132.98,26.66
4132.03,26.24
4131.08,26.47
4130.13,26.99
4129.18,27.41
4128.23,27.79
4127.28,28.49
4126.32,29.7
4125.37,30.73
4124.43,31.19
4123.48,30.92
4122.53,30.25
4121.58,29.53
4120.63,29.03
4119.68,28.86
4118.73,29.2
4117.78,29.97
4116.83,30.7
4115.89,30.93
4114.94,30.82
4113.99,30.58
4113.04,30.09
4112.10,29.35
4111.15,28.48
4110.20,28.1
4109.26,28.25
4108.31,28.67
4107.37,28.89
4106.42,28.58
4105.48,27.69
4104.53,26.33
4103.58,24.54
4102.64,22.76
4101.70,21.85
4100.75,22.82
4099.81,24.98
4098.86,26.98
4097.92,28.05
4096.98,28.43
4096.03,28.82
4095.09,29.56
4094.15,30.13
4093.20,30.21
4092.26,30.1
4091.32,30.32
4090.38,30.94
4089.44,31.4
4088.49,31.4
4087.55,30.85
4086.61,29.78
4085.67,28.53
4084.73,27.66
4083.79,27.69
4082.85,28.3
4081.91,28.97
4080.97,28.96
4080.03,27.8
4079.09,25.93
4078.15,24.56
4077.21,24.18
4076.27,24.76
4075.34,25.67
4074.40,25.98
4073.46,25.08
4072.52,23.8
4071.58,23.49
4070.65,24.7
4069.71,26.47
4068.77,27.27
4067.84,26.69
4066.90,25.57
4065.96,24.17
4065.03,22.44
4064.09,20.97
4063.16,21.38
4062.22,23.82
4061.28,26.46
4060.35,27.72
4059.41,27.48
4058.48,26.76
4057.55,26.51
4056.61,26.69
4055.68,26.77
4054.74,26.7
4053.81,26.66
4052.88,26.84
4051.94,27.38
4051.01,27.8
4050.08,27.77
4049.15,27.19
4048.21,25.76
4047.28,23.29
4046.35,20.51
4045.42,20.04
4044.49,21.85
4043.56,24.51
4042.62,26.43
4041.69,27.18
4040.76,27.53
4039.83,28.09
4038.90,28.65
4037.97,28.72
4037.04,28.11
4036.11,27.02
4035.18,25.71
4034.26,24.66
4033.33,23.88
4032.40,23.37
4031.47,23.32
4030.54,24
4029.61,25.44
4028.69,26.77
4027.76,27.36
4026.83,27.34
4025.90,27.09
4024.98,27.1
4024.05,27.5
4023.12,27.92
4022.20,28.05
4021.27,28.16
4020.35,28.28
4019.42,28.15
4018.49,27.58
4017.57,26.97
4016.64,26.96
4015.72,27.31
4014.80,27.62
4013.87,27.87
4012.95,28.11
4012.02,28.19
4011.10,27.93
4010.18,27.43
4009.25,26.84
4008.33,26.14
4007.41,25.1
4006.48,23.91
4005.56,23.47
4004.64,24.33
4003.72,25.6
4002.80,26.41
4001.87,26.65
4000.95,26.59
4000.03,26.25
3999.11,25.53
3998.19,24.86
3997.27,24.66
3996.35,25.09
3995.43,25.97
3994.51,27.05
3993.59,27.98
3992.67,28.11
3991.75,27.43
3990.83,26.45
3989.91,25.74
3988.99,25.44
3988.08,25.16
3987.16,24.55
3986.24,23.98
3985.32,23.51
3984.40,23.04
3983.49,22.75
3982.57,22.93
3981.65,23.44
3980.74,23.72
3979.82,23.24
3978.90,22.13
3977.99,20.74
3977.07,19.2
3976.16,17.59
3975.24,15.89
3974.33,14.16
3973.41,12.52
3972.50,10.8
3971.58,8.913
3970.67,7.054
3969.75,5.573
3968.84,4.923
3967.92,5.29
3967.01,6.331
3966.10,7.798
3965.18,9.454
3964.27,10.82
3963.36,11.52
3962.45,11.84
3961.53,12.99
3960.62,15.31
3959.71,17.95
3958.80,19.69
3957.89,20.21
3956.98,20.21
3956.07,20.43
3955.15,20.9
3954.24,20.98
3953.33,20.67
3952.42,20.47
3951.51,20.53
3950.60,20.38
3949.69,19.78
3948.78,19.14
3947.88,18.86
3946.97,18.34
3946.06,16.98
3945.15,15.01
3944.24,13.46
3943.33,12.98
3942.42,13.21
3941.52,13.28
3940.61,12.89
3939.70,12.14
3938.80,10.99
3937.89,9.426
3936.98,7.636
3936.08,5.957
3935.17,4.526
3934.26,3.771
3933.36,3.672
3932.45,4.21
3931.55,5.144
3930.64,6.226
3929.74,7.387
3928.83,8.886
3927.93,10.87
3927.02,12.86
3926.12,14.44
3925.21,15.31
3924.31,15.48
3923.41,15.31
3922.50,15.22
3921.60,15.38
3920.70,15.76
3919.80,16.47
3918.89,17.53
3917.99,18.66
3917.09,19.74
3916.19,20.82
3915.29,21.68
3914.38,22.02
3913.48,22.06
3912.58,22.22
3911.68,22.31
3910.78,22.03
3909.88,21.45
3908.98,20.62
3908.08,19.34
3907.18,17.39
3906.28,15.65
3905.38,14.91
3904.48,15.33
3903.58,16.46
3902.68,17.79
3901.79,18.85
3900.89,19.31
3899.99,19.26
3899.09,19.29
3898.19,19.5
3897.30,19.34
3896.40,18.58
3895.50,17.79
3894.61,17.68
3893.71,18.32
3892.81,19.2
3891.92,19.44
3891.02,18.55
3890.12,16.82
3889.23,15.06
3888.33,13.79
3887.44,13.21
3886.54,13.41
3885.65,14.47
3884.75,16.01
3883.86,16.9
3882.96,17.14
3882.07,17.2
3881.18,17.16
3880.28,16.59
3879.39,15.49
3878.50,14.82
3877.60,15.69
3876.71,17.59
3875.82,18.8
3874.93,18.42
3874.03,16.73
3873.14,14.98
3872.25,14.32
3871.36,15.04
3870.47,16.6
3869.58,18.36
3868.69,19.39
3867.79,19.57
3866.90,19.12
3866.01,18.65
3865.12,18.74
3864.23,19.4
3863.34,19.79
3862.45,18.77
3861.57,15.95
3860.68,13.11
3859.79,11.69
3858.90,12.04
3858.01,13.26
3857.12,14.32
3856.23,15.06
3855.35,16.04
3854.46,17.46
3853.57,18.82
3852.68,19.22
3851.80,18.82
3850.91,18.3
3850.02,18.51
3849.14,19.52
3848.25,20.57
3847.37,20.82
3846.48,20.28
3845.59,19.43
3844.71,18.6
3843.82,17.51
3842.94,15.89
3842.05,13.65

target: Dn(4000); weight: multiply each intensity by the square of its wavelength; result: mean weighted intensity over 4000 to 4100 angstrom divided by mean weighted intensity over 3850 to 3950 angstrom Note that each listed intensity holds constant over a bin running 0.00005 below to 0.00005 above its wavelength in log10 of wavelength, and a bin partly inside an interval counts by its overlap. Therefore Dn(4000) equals 1.81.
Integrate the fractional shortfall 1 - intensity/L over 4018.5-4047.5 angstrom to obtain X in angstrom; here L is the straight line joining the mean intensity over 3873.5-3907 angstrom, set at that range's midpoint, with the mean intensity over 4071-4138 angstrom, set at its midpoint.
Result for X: -2.0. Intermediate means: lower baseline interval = 17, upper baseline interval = 28.1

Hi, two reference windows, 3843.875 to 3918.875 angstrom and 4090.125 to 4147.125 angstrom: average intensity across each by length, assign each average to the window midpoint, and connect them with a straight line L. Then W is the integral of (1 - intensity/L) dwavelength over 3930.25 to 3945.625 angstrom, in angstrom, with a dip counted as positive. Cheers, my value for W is 8.5 angstrom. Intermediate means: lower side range 17.8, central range 9.11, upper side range 28.3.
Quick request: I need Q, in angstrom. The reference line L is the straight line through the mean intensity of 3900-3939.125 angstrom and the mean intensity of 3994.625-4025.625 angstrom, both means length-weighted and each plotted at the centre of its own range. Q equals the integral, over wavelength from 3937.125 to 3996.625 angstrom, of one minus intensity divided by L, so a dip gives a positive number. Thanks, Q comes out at 9.61 angstrom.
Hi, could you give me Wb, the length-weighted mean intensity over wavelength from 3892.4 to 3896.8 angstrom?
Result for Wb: 18.3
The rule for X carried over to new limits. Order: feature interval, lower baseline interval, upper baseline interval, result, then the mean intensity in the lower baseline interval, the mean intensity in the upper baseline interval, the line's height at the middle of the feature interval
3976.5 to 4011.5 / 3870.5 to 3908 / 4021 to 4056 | -2.4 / 16.9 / 26.1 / 23.4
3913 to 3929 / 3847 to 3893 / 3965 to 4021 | 2.0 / 16.9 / 22.3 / 19.1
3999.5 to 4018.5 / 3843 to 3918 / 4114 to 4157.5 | -2.6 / 17.8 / 28.8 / 23.3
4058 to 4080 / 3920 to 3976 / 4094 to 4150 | -1.4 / 13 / 28.2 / 23.6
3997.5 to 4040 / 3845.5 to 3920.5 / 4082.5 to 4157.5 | -4.7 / 17.7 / 28.5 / 23.9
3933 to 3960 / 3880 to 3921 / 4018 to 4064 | 7.4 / 18.1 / 26.1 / 20.8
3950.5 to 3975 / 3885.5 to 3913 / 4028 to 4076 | 8.3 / 18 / 25.5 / 21.1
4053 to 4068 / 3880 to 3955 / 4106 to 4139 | -0.2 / 15.9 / 29.1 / 25.1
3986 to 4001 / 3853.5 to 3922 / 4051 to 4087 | -2.3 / 17.5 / 26.1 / 22.5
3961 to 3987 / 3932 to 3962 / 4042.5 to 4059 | 3.8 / 14.8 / 25.5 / 17.6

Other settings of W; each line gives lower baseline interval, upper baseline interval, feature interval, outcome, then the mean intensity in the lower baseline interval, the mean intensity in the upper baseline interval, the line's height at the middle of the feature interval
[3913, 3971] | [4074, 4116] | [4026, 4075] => -3.7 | 13.8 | 28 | 23.9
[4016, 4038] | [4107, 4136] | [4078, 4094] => -0.6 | 26.6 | 29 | 28.1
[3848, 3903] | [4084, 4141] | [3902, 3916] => -0.5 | 17.1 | 28.7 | 18.8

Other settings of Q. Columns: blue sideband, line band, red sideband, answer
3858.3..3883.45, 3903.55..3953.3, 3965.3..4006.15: 9.8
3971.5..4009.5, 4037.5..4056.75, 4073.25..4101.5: 0.0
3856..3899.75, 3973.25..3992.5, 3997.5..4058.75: 1.0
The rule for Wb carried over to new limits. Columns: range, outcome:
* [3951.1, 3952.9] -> 20.5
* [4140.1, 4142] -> 28.9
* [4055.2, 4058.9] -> 26.7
